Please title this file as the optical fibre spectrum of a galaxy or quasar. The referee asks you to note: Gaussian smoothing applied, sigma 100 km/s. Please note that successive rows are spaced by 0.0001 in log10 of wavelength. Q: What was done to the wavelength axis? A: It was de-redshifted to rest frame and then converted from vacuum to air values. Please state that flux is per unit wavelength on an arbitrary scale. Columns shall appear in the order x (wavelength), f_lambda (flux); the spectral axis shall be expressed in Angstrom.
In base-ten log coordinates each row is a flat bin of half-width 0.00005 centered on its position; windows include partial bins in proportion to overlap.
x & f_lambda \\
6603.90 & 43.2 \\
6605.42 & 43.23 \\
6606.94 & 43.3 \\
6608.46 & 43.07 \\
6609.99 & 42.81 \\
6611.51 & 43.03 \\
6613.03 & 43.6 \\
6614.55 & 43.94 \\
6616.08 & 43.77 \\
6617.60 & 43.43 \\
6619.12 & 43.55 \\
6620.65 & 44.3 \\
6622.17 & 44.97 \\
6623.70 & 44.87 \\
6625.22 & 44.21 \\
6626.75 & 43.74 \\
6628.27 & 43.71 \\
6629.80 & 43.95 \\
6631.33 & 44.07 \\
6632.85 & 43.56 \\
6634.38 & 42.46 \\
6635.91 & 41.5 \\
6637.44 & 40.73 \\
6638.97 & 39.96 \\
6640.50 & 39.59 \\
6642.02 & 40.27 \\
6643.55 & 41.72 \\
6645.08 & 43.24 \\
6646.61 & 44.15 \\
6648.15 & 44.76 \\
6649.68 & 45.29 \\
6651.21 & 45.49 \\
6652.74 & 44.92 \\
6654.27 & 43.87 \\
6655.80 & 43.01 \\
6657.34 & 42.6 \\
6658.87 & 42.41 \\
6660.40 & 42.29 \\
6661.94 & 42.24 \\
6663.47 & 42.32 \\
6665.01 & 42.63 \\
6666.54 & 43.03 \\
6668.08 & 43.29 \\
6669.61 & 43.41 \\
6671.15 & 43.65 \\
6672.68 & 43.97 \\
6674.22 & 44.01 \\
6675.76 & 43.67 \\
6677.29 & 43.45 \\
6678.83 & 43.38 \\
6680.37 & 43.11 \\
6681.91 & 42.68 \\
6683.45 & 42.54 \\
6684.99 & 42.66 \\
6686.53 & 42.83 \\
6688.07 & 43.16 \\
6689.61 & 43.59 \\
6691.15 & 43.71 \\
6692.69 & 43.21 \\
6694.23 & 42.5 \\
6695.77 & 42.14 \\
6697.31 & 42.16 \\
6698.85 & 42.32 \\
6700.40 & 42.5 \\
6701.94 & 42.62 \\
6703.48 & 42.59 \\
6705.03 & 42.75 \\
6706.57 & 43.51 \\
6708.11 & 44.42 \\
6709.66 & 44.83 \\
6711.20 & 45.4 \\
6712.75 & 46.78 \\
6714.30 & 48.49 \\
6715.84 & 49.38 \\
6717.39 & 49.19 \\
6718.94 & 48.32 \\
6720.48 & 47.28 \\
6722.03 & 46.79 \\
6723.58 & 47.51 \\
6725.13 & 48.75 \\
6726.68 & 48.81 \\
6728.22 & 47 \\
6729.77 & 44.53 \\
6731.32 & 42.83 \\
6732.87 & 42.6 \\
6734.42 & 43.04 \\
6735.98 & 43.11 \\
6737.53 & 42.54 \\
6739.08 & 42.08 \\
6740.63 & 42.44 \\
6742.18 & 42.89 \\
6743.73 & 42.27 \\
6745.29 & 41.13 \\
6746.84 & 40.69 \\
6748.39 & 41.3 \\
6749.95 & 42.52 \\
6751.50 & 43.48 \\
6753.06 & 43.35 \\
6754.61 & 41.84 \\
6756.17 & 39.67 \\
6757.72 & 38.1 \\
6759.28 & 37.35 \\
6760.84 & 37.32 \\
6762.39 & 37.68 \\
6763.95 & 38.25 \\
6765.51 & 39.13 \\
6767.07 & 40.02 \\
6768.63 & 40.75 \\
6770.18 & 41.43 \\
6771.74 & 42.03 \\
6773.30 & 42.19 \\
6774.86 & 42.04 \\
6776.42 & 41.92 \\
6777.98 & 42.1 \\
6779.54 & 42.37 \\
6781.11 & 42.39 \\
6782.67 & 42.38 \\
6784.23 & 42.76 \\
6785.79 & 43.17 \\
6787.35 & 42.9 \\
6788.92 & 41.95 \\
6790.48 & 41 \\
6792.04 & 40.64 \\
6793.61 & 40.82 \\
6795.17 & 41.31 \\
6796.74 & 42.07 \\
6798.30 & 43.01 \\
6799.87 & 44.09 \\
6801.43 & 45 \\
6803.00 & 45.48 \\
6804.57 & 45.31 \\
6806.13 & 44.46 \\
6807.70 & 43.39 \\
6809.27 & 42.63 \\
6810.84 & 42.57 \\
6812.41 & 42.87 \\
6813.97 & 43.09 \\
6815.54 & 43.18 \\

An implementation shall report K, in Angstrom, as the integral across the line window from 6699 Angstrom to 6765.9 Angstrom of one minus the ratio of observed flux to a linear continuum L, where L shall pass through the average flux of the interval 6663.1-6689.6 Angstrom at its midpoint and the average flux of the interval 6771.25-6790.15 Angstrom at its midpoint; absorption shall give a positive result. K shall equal -1.1 Angstrom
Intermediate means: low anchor 43.2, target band 43.4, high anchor 42.3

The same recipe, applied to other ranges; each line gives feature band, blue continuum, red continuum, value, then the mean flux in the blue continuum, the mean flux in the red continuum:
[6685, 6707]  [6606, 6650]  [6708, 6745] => 0.93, 43.1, 45.4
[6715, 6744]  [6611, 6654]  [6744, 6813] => -2.14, 43.3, 41.7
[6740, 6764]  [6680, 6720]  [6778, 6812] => 1.51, 44.2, 42.8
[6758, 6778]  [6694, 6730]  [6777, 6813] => 1.66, 45.5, 42.8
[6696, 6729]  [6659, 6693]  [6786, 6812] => -2.05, 43.1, 42.9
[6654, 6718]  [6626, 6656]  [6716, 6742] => 0.94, 43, 45.5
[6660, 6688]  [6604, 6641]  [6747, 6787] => -0.44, 43.2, 41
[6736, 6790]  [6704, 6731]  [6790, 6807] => 3.95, 46.6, 43.1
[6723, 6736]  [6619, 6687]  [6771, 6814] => -0.77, 43.1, 42.7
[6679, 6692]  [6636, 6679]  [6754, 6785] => -0.21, 43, 40.6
